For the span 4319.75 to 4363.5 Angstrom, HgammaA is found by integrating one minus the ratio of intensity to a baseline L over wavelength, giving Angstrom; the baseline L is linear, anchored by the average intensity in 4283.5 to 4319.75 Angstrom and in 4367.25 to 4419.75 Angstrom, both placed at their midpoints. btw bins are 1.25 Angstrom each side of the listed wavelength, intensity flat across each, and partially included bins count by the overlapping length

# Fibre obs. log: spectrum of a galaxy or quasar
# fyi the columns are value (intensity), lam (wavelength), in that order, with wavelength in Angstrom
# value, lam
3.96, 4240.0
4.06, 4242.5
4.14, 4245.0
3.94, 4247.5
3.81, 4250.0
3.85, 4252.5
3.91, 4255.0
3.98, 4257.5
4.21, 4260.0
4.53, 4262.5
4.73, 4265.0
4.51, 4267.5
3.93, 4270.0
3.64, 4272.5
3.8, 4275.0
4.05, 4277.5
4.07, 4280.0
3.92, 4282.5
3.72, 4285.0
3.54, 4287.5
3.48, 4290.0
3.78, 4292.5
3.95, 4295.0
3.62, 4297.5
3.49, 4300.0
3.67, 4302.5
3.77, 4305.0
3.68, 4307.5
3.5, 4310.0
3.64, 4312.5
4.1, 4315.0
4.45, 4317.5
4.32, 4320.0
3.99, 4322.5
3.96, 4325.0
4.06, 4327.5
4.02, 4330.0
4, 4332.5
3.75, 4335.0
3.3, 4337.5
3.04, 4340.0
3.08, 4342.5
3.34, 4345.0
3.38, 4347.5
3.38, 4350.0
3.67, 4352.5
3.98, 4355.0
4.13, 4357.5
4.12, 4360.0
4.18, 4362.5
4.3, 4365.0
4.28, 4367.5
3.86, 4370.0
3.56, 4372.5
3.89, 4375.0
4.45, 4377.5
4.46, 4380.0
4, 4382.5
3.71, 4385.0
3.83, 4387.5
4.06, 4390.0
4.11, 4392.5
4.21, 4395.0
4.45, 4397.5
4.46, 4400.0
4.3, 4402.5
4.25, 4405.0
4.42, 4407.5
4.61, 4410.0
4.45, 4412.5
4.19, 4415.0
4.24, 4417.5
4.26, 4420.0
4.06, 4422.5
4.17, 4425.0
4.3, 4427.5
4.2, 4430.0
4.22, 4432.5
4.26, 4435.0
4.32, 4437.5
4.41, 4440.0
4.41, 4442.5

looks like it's 2.2 Angstrom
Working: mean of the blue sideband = 3.76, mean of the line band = 3.75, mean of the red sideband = 4.18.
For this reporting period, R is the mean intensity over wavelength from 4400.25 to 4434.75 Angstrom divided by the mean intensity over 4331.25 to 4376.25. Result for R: 1.15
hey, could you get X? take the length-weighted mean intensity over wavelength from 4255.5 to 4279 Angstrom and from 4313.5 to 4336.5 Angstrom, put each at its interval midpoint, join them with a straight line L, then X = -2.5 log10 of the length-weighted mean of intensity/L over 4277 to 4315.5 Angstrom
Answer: 0.10 mag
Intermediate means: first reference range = 4.14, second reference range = 4.06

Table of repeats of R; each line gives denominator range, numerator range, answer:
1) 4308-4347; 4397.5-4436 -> 1.14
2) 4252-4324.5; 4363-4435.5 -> 1.07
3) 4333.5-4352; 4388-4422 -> 1.28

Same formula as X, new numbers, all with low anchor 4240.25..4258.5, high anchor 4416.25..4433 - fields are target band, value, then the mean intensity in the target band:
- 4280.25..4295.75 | 0.07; 3.75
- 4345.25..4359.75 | 0.11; 3.71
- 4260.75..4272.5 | -0.09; 4.33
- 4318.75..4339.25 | 0.05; 3.9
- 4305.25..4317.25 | 0.07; 3.79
